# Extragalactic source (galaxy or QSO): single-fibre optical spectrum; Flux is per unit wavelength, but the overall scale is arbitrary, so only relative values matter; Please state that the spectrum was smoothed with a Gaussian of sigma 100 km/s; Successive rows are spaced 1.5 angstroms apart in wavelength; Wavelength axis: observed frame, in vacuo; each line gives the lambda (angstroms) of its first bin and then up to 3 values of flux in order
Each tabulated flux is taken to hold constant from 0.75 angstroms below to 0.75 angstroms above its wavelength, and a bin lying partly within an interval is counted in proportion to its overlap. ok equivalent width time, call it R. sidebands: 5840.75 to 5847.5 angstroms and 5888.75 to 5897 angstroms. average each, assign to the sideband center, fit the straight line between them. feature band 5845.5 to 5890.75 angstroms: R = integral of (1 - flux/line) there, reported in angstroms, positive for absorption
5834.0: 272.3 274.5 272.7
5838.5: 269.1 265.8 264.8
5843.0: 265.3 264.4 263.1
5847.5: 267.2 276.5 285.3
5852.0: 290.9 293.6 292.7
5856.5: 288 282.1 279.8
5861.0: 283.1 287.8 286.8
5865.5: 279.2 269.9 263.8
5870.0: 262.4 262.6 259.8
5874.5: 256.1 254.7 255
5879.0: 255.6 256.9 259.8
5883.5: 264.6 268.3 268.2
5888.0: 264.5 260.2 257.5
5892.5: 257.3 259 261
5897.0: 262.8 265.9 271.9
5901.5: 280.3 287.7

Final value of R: -1.57 angstroms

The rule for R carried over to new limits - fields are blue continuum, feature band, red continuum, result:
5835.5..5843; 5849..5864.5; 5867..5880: -1.3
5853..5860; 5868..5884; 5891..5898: 0.8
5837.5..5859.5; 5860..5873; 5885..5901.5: -0.1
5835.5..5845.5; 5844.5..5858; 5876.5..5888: -0.8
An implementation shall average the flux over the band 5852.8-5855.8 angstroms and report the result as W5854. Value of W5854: 293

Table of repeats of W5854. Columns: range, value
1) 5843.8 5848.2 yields 265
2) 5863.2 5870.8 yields 272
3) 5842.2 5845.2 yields 265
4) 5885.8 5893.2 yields 262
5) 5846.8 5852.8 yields 280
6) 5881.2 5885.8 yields 264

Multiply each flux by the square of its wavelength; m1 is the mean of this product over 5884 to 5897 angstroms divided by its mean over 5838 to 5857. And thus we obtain 0.96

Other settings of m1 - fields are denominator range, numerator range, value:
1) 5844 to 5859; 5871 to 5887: 0.94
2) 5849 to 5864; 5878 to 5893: 0.92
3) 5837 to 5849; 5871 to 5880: 0.97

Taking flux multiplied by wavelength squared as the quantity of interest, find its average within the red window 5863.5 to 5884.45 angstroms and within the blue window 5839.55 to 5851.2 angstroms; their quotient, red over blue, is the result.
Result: 0.99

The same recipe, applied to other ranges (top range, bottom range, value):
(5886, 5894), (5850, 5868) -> 0.93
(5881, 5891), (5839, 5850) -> 1.00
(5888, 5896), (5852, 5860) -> 0.91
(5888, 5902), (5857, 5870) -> 0.96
